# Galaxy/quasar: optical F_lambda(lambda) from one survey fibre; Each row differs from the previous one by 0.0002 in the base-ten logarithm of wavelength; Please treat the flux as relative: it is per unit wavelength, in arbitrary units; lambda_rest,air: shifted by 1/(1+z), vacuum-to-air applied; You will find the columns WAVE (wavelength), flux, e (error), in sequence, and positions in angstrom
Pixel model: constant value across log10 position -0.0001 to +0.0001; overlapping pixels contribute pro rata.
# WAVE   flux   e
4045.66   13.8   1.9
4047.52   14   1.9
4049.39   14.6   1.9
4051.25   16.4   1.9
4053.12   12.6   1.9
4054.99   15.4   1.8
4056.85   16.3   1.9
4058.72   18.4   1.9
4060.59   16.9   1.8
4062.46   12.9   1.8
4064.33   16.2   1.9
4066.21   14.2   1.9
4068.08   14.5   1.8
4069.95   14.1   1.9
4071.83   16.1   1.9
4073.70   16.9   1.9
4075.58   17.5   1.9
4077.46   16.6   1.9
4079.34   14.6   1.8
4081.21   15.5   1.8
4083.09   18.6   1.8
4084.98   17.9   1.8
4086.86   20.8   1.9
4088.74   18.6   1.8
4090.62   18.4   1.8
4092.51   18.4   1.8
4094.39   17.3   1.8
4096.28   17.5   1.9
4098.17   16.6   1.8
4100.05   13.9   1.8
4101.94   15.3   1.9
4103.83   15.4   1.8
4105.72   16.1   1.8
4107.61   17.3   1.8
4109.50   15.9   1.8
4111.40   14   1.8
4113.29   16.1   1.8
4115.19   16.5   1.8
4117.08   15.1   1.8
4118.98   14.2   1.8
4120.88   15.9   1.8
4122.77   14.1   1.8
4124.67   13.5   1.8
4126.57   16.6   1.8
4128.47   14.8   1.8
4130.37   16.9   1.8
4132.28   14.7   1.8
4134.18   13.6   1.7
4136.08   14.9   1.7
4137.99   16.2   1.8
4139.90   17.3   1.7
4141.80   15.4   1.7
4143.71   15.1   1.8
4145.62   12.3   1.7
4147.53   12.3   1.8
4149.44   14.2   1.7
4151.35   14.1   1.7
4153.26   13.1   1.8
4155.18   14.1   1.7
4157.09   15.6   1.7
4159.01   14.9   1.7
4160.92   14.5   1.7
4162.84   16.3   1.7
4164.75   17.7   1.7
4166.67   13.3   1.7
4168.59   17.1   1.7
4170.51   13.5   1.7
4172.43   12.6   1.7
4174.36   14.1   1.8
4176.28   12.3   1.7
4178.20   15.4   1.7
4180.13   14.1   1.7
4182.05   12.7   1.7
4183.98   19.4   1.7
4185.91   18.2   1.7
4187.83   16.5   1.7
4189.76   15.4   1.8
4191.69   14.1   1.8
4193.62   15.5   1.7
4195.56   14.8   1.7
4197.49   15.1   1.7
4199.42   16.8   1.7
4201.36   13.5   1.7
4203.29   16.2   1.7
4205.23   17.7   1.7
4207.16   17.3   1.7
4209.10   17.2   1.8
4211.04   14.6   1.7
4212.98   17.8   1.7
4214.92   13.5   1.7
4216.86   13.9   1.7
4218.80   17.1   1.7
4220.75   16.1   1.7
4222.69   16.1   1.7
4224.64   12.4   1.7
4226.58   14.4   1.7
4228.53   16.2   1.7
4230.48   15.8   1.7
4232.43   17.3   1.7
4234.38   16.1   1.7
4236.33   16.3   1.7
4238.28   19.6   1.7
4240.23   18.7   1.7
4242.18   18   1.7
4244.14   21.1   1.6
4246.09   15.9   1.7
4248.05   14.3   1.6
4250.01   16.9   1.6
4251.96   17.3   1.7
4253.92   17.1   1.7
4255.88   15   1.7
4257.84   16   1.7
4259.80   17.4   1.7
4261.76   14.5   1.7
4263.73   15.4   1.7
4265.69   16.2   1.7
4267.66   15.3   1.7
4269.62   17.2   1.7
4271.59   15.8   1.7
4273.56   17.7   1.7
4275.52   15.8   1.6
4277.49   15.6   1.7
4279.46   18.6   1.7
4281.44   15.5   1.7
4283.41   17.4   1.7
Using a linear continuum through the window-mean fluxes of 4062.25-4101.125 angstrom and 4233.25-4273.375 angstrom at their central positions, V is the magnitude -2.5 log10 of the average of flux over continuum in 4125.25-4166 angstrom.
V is 0.12 mag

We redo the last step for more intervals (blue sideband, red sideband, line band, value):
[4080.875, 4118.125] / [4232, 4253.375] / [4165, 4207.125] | 0.128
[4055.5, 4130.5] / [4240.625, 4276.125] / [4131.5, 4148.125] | 0.110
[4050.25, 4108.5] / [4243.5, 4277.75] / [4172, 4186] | 0.114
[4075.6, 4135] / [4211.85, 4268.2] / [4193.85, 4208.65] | 0.020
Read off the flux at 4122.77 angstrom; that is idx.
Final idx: 14.1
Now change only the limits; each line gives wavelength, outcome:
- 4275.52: 15.8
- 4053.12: 12.6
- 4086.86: 20.8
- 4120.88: 15.9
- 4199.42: 16.8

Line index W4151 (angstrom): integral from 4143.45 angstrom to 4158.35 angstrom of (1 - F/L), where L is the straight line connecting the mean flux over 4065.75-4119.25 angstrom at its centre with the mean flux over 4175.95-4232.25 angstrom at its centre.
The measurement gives 2.0 angstrom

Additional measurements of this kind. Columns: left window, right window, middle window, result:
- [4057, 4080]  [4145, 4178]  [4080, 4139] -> -3.9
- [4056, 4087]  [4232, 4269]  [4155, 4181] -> 2.9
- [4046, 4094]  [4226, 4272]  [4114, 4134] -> 1.4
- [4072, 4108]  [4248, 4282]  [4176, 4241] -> 2.5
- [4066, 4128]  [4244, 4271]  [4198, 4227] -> 1.0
